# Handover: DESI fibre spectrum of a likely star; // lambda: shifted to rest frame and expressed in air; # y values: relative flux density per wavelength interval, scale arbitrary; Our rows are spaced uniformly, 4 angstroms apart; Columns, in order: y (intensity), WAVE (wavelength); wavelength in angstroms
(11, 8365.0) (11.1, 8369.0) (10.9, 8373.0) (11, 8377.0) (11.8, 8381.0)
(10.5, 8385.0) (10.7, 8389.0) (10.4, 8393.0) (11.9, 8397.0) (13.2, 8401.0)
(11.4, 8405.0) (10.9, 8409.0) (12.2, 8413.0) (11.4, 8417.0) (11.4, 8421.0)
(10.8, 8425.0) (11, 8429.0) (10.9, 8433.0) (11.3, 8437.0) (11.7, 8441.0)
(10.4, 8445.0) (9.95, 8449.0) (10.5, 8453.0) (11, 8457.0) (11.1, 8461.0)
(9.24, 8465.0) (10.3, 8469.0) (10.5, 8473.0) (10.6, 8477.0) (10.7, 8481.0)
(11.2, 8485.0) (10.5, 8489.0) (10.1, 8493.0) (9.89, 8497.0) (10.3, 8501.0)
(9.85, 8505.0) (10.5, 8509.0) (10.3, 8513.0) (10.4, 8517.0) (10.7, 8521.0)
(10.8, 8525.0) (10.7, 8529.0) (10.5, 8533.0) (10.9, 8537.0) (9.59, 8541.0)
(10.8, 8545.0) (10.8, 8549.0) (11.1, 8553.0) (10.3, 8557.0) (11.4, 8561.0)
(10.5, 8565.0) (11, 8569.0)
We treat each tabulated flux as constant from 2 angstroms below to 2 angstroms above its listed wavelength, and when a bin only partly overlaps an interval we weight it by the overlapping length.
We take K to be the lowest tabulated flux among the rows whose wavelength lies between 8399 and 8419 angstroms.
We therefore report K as 10.9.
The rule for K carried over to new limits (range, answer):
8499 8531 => 9.85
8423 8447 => 10.4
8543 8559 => 10.3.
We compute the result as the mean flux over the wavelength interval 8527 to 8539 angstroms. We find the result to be 10.7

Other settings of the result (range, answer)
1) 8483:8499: 10.4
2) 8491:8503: 10.1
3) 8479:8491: 10.8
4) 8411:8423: 11.7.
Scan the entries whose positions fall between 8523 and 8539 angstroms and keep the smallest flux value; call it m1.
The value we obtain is 10.5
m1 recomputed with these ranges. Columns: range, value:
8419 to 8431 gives 10.8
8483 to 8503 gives 9.89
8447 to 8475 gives 9.24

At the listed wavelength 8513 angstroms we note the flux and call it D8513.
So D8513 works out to 10.3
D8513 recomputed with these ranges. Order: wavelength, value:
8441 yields 11.7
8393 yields 10.4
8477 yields 10.6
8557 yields 10.3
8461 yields 11.1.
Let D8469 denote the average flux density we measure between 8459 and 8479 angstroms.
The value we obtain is 10.3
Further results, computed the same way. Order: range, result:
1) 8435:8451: 10.8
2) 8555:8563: 10.9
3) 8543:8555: 10.9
